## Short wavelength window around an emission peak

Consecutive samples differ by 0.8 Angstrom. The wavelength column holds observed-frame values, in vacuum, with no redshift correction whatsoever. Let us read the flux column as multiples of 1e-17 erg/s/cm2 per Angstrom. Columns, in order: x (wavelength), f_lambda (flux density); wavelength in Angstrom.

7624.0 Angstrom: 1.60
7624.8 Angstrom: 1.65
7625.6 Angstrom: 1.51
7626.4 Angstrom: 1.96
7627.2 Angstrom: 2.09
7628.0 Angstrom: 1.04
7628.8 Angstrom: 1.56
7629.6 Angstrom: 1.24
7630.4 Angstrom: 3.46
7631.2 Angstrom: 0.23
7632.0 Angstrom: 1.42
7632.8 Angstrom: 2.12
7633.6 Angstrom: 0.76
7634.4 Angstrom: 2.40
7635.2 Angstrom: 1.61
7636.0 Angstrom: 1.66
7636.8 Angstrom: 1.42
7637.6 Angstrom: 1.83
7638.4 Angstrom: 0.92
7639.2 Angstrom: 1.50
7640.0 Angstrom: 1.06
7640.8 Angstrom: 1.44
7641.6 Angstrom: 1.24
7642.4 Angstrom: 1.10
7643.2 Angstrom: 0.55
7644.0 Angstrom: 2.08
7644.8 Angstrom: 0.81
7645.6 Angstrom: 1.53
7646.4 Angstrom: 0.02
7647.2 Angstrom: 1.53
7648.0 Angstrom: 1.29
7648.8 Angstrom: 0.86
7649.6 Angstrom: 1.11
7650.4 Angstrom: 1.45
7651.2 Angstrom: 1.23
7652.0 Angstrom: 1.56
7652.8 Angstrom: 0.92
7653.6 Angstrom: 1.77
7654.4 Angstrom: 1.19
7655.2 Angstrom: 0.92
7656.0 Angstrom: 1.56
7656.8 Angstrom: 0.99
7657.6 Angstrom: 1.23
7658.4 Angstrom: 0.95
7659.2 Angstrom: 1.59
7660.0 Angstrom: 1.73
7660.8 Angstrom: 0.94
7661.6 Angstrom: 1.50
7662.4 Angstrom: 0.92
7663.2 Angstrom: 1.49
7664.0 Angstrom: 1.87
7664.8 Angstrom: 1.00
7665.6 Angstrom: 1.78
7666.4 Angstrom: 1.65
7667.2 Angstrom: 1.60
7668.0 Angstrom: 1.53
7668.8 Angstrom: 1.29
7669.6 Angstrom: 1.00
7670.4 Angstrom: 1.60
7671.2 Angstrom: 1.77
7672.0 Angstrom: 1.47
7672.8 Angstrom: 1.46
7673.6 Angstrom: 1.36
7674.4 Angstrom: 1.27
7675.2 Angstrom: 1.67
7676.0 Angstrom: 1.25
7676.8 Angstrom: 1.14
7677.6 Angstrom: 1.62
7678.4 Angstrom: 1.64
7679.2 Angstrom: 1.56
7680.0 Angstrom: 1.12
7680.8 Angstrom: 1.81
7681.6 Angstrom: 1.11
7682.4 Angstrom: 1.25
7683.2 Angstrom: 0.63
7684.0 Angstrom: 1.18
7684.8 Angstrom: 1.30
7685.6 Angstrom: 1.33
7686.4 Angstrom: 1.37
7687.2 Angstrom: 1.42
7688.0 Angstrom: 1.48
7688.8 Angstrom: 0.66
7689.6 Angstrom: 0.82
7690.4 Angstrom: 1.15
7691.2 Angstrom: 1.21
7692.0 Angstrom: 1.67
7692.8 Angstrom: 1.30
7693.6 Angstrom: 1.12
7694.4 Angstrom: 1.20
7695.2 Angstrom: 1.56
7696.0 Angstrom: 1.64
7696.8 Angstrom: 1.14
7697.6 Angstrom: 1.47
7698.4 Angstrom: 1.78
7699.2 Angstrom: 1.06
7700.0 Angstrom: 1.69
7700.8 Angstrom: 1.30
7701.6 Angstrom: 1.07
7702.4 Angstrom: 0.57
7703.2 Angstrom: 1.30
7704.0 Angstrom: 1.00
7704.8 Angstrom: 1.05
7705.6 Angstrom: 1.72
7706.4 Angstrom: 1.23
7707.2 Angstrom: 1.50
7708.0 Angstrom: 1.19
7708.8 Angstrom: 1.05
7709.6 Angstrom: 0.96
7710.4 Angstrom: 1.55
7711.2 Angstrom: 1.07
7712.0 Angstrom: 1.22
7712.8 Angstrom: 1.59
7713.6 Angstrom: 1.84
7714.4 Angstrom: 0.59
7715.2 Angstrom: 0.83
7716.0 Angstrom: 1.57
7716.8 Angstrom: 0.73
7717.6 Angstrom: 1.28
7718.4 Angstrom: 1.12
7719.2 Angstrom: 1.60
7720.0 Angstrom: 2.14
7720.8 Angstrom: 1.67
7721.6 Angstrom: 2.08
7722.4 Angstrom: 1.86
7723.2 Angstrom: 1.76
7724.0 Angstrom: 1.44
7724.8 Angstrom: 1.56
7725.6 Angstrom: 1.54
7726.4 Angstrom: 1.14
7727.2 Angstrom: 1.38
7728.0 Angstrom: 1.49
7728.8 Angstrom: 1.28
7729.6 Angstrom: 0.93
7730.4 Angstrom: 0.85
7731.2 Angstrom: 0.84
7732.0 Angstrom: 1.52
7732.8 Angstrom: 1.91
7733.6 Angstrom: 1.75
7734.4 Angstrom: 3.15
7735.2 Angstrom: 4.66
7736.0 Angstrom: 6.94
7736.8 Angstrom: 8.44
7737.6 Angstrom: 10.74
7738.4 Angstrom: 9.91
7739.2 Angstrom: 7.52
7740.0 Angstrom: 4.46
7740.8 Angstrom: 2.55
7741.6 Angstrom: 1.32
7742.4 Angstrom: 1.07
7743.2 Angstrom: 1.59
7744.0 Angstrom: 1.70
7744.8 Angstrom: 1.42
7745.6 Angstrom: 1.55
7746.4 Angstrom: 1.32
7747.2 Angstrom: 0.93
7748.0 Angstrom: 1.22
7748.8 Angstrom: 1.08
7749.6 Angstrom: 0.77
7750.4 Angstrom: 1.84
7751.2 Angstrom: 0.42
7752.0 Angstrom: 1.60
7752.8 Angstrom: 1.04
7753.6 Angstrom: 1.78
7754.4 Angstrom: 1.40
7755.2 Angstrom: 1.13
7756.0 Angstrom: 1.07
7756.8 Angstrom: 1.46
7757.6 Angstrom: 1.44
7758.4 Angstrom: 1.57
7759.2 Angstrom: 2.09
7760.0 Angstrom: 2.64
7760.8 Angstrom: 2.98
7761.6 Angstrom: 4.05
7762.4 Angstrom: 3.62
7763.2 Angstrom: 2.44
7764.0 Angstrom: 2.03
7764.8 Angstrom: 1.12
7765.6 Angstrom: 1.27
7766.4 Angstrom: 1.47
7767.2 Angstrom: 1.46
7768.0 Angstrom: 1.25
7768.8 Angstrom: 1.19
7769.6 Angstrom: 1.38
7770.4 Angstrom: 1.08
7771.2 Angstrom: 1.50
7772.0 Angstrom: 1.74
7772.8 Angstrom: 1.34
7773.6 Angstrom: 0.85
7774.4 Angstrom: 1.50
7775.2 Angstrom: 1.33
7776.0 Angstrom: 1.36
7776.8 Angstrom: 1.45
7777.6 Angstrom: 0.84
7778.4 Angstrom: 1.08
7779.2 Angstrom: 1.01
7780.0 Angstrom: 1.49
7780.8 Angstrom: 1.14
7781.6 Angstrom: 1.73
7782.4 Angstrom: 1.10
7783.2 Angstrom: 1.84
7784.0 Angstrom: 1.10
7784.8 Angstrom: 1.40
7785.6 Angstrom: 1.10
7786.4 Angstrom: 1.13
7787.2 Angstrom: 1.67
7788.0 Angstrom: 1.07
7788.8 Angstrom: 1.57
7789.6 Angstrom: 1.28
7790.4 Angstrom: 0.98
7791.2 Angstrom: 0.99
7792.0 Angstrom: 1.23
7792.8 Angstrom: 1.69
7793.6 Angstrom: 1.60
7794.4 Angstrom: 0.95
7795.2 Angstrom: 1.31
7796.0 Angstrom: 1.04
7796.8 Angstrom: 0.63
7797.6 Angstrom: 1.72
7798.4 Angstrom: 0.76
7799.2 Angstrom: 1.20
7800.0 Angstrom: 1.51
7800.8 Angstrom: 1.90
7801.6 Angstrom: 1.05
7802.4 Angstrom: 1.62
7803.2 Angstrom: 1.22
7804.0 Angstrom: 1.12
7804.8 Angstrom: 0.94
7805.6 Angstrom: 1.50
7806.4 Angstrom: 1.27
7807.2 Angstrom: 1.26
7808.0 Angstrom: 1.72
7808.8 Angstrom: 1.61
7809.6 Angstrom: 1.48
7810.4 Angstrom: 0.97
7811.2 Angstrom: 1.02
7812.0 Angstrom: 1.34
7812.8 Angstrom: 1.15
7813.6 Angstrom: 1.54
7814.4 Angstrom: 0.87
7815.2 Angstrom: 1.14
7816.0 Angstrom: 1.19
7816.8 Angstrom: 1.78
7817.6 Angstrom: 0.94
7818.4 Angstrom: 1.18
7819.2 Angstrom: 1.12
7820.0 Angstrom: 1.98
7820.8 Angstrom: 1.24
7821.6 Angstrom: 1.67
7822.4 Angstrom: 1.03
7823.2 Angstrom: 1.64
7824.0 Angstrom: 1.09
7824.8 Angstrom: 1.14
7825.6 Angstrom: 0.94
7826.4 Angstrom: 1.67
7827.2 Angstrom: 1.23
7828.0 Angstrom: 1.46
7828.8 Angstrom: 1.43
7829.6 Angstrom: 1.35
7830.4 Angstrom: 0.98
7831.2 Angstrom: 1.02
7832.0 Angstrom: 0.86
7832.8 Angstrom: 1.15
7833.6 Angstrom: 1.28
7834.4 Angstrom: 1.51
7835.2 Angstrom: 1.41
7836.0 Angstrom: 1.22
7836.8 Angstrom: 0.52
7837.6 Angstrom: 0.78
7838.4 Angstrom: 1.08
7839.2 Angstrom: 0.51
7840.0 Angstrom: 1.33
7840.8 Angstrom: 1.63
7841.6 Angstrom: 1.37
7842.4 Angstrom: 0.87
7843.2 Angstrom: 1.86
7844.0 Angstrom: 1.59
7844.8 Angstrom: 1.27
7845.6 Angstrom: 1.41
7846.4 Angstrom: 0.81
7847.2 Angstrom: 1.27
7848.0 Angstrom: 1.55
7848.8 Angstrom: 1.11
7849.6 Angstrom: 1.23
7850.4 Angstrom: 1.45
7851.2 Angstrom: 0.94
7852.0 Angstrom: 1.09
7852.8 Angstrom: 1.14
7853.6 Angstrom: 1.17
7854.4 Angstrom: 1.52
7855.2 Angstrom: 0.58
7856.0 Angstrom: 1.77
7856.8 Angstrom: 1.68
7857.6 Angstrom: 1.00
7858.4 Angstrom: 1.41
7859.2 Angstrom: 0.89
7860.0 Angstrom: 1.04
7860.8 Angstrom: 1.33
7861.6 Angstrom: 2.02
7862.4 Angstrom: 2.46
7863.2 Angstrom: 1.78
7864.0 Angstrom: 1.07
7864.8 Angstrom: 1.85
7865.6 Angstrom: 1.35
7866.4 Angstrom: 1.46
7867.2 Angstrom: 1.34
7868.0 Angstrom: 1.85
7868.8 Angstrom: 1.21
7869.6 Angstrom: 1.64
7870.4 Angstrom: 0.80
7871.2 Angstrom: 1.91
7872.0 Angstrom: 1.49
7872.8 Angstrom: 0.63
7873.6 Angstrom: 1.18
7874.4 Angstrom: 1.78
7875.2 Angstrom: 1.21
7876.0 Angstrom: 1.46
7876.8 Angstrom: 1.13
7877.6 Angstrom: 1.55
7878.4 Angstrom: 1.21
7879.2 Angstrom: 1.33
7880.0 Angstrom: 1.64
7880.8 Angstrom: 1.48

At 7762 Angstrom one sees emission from [N II]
